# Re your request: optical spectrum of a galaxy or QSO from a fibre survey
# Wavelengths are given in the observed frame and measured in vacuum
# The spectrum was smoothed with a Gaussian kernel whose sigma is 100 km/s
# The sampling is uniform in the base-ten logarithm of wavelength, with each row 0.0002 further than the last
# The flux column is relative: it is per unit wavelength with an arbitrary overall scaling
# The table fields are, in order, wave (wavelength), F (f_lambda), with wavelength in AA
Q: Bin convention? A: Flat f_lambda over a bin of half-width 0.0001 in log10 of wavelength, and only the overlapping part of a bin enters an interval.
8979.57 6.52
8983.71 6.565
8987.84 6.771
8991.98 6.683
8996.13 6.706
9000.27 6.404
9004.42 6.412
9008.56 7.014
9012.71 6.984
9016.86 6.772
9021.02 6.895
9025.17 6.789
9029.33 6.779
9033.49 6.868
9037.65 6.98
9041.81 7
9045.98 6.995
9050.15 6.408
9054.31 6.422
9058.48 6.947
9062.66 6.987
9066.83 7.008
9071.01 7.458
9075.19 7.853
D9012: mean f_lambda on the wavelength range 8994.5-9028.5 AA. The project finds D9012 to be 6.75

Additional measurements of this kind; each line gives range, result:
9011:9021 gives 6.87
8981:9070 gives 6.79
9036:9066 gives 6.83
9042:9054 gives 6.71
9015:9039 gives 6.84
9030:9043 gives 6.93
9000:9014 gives 6.73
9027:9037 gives 6.84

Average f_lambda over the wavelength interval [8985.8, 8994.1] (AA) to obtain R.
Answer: 6.72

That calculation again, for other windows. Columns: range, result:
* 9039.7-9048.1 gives 6.99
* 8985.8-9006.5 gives 6.59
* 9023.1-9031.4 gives 6.78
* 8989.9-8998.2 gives 6.69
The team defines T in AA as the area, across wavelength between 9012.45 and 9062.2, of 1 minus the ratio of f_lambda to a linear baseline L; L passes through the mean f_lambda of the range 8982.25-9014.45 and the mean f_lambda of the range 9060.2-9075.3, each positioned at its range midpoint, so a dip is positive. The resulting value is 1.29 AA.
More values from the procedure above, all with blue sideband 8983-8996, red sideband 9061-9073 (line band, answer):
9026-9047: 0.18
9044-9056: 0.75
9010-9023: -0.07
